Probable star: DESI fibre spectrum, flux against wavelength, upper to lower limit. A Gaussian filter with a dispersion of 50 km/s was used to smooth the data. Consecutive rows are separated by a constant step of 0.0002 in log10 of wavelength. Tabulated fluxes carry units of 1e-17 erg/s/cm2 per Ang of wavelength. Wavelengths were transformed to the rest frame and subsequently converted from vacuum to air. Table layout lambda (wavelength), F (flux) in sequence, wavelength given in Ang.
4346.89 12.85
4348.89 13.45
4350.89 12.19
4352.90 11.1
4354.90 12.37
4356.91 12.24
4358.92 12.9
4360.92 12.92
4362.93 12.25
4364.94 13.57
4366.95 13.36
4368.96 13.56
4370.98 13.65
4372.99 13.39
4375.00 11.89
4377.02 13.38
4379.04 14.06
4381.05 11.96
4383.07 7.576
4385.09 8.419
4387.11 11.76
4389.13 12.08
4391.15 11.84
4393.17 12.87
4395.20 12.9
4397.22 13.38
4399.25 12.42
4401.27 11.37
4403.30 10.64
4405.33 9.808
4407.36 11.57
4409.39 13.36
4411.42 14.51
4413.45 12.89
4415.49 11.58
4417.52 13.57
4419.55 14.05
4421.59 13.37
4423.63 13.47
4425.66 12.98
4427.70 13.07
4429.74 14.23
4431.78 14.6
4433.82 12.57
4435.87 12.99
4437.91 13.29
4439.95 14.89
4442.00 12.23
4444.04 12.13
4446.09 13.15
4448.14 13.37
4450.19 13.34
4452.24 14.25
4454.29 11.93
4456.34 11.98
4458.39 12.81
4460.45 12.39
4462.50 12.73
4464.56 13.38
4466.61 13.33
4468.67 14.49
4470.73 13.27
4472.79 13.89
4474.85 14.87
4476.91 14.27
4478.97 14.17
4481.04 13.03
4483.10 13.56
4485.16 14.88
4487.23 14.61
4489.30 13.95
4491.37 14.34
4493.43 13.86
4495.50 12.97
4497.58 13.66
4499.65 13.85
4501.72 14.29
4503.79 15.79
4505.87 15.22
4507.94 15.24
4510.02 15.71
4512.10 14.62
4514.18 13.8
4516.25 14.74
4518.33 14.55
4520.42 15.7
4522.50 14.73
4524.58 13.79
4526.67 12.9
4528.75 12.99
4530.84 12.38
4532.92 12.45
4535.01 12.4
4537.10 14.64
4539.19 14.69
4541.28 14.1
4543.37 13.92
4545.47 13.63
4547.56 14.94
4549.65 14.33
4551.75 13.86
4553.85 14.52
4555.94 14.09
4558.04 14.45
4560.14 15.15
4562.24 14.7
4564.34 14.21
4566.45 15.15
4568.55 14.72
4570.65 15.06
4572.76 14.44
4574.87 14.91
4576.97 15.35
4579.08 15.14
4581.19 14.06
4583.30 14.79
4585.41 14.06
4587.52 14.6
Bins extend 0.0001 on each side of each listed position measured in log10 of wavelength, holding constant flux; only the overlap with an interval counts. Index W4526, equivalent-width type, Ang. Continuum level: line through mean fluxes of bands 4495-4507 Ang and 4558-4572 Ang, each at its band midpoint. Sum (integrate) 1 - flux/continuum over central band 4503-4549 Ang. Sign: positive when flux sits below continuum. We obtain 1.0 Ang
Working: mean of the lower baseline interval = 14.4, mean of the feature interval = 14.2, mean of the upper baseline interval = 14.8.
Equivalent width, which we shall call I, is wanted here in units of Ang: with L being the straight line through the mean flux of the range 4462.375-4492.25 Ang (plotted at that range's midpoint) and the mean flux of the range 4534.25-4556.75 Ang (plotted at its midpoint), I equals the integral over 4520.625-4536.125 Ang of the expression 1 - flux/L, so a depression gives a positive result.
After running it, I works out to 0.9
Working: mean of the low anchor 13.9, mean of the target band 13.2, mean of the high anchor 14.1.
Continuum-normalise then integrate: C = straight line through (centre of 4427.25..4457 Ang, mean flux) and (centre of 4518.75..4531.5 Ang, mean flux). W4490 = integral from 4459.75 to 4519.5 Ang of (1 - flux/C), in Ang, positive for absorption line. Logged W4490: -2.5 Ang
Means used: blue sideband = 13.2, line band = 14.1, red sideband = 13.8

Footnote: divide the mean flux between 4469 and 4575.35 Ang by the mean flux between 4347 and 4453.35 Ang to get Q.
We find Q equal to 1.1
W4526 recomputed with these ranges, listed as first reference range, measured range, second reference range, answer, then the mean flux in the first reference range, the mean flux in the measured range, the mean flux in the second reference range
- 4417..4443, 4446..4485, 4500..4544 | 0.99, 13.5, 13.4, 14.2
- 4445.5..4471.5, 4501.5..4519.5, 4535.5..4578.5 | -1.38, 13.1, 14.9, 14.5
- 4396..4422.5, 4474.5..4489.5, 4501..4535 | -0.52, 12.5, 14.1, 14.2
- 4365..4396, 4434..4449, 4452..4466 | -0.60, 12.2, 13.1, 12.7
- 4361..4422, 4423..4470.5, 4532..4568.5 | -0.71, 12.4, 13.2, 14.2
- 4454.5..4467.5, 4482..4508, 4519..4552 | -2.07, 12.7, 14.3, 13.8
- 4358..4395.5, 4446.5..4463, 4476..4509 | 0.90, 12.3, 12.9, 14.2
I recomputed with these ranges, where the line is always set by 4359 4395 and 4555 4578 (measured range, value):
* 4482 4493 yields -0.4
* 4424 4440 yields -0.6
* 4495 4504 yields -0.1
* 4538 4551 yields 0.2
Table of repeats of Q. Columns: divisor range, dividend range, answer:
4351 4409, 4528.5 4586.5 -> 1.18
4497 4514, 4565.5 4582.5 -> 1.01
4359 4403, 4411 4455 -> 1.08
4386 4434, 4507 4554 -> 1.11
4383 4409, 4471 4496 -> 1.22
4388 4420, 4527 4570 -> 1.13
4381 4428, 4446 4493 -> 1.12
